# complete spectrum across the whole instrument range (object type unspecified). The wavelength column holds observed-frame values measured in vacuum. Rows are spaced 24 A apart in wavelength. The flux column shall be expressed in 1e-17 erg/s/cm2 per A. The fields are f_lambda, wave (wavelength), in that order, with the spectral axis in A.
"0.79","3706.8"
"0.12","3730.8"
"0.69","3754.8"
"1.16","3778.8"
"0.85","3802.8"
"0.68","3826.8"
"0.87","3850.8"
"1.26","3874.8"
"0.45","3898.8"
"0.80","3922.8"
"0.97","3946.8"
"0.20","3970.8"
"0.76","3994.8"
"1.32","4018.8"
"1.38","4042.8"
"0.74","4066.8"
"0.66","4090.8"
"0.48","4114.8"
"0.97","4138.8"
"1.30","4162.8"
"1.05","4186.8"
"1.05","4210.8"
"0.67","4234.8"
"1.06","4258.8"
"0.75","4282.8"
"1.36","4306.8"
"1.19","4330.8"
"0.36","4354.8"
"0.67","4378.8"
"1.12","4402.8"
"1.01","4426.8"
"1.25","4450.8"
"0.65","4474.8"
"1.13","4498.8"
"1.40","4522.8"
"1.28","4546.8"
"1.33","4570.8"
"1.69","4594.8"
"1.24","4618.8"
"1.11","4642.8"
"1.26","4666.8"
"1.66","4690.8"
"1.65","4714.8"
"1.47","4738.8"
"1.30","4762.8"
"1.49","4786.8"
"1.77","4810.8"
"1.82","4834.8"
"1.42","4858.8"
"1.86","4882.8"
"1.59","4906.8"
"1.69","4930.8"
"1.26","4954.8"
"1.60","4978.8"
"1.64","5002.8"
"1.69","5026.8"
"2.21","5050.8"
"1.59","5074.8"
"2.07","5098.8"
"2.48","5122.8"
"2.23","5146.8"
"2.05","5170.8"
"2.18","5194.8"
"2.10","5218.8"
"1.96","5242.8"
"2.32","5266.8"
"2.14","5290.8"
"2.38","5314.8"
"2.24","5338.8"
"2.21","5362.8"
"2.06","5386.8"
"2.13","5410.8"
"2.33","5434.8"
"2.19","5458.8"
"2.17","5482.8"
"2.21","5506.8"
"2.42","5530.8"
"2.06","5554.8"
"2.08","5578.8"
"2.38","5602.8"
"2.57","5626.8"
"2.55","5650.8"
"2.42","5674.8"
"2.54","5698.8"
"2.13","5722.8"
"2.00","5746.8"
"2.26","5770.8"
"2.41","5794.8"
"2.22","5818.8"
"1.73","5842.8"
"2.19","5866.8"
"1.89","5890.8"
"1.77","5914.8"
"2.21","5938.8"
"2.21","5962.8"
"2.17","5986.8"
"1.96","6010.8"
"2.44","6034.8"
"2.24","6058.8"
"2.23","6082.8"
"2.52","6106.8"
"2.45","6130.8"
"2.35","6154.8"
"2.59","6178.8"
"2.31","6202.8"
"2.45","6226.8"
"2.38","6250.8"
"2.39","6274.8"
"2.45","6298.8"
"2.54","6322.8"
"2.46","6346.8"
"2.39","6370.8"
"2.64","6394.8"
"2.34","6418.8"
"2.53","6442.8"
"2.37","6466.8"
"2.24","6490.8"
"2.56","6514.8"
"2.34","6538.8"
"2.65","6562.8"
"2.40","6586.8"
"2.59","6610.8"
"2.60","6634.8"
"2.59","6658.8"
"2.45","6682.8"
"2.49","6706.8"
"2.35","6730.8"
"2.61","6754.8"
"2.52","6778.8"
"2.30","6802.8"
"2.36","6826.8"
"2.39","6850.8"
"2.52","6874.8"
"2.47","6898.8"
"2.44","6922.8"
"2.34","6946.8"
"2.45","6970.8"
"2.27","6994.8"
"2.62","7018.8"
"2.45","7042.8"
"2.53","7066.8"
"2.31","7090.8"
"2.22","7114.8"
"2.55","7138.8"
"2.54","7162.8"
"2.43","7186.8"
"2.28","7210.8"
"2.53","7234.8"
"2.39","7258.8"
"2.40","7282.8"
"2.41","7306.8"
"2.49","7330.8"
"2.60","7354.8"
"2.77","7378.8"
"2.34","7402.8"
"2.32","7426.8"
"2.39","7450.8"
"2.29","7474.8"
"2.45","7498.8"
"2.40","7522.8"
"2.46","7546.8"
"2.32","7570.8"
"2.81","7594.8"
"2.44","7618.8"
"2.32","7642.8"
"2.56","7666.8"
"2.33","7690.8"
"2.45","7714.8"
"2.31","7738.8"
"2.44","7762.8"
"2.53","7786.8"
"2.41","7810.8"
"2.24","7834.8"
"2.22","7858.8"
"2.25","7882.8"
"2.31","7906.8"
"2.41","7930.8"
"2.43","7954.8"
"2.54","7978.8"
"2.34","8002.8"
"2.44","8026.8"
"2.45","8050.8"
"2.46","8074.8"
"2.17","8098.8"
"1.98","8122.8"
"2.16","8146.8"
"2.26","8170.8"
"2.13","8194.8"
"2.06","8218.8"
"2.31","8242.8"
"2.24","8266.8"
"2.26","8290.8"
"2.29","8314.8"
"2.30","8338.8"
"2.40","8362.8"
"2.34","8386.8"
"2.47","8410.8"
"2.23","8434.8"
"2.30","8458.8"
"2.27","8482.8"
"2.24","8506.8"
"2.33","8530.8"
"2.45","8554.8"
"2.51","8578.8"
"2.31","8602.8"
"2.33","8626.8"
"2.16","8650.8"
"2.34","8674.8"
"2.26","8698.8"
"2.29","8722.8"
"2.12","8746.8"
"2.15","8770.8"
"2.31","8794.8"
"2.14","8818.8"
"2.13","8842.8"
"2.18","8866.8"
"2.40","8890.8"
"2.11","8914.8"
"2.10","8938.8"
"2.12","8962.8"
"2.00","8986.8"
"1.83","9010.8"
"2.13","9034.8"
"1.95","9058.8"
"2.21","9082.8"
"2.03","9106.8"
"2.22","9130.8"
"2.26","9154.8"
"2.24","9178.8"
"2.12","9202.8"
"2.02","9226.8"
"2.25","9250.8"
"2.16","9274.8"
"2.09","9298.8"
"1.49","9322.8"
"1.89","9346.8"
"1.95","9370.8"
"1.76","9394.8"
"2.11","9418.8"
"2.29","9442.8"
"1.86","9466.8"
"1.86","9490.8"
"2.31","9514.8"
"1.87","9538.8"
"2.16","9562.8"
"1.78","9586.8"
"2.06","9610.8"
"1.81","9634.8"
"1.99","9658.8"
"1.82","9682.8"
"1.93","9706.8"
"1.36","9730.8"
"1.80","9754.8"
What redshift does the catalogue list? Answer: 0.140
